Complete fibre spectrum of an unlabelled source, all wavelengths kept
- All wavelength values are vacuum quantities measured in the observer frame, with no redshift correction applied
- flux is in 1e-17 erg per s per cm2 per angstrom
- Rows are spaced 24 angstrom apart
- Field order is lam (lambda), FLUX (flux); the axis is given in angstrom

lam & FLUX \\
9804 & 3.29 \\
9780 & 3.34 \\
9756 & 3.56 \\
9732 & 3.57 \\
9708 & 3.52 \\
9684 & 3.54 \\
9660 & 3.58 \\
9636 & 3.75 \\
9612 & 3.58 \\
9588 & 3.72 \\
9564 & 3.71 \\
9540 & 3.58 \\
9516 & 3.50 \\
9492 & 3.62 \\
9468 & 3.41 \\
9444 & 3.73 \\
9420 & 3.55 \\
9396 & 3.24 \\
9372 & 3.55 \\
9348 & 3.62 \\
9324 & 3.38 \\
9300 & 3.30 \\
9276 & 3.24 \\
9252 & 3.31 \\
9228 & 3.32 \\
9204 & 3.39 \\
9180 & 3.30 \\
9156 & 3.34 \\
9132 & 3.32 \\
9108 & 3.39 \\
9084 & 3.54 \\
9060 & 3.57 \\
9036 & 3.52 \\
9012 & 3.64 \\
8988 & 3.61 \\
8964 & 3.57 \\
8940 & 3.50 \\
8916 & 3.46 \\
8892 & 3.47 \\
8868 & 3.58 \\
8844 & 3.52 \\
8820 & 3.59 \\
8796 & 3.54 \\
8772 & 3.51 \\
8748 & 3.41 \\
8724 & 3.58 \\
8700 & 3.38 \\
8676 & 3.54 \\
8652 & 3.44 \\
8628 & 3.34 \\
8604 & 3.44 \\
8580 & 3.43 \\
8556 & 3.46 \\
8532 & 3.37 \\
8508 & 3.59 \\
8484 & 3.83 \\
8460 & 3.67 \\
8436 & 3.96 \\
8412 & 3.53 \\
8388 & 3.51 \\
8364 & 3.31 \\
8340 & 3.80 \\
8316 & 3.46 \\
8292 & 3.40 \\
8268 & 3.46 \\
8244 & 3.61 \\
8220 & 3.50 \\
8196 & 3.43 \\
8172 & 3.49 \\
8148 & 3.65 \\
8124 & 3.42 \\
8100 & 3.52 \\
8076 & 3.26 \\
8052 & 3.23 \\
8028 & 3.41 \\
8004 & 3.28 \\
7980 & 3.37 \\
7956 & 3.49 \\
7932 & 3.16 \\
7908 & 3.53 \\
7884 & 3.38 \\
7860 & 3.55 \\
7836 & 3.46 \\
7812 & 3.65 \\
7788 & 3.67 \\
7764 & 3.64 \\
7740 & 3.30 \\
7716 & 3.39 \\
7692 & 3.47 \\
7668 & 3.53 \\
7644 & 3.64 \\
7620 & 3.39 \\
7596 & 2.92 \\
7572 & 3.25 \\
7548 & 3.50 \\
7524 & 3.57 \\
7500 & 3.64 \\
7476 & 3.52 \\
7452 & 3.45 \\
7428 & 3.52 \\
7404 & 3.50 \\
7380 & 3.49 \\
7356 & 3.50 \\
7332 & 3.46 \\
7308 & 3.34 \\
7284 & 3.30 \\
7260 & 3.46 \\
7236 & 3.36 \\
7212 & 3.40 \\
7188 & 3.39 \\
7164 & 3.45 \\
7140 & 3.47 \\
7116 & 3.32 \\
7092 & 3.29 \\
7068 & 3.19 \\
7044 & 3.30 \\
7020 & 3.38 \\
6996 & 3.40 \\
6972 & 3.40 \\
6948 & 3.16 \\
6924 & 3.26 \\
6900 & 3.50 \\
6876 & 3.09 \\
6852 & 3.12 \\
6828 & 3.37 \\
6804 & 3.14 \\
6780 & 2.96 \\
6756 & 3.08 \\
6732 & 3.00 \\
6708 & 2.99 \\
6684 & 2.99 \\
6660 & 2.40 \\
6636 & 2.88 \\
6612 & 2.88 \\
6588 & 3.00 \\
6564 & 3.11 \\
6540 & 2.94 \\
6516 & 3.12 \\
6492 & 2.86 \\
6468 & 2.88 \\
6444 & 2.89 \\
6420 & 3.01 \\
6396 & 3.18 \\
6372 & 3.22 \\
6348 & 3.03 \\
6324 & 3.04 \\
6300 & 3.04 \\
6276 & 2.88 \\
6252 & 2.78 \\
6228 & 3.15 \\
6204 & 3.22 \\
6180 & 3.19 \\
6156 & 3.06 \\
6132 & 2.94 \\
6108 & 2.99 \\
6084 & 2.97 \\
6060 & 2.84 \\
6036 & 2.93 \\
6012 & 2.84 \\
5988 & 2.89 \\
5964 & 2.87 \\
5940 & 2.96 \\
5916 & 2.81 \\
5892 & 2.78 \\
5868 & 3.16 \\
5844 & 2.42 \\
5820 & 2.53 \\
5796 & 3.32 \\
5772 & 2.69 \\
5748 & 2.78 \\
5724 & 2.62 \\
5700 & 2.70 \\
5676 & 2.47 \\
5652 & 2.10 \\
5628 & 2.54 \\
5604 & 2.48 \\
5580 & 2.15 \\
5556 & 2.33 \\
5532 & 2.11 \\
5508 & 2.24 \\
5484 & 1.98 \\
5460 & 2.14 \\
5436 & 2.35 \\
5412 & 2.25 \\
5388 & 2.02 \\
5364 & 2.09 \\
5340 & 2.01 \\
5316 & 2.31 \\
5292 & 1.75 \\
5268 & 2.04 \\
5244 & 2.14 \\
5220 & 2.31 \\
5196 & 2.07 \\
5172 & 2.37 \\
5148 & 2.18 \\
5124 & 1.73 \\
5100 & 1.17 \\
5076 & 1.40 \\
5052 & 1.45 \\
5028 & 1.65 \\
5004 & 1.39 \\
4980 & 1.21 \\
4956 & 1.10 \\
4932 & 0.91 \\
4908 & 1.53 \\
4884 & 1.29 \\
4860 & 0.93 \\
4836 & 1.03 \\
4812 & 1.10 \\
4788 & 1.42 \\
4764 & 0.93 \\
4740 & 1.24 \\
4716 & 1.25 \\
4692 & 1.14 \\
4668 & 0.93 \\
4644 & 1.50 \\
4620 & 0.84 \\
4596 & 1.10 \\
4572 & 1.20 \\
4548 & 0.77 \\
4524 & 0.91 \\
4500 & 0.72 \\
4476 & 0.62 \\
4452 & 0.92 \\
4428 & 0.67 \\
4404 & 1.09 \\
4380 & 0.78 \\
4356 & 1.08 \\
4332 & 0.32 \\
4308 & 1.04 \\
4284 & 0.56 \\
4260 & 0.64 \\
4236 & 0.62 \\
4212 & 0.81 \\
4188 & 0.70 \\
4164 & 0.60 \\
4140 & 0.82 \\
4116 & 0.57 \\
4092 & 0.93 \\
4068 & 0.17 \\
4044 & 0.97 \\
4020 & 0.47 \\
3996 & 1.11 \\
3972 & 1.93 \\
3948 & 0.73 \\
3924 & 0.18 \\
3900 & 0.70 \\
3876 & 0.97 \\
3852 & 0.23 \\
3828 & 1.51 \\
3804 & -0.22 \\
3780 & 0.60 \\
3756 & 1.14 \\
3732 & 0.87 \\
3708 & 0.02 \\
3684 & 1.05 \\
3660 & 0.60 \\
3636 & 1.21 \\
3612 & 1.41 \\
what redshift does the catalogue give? 0.29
